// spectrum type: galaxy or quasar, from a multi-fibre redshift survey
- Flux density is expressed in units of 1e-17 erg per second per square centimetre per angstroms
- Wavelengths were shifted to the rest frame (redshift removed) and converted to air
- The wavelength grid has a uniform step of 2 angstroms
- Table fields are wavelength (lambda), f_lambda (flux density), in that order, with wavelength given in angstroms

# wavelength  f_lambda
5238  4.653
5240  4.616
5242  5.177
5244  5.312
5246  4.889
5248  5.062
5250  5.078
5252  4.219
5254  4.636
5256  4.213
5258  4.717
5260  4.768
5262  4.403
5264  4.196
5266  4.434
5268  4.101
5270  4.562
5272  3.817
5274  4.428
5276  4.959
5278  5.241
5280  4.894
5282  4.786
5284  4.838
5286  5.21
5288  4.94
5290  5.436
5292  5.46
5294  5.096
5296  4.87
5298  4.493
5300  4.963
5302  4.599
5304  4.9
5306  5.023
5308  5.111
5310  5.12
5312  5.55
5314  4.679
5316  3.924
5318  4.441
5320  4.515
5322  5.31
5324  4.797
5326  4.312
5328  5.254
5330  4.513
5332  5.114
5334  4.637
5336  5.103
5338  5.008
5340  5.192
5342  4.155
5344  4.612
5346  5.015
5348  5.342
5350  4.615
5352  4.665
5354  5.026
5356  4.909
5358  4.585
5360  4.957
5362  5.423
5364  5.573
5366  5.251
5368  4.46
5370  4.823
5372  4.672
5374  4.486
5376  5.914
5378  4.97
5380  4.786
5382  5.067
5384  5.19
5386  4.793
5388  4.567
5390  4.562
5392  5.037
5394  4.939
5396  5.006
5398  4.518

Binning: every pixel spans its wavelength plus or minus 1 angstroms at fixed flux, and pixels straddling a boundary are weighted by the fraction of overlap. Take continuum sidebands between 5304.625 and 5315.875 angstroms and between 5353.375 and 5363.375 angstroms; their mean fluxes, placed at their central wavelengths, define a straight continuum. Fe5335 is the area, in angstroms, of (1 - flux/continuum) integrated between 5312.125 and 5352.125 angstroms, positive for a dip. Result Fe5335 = 1.76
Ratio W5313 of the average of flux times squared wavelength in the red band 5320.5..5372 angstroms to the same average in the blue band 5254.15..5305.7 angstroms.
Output 1.06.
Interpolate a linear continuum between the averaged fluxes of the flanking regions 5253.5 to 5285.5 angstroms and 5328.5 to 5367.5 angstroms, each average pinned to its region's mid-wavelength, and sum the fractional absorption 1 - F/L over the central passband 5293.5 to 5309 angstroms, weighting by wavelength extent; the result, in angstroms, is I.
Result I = -0.5 angstroms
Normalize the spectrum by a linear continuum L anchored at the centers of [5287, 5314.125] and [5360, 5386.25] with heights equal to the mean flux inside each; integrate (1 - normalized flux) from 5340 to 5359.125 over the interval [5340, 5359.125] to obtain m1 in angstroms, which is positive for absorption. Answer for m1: 0.9 angstroms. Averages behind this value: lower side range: 5.03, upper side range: 5.04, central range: 4.79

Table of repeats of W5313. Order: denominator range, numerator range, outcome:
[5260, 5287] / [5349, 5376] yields 1.10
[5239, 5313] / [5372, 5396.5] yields 1.07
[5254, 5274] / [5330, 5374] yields 1.16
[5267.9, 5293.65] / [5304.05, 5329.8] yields 1.01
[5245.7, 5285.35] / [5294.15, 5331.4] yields 1.06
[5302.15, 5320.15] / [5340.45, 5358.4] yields 1.01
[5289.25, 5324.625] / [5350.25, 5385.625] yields 1.04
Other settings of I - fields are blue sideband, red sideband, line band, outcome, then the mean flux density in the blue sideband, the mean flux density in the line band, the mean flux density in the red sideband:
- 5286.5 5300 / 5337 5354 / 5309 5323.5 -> 0.5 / 5.05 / 4.79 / 4.84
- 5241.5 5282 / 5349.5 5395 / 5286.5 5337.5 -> -1.2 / 4.65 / 4.89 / 4.93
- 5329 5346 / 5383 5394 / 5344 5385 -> -1.3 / 4.8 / 4.98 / 4.84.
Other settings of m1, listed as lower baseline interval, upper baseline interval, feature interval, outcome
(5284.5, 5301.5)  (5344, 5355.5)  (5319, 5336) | 0.5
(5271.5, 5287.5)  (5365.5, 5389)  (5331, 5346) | 0.1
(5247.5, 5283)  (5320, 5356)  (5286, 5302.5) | -1.1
